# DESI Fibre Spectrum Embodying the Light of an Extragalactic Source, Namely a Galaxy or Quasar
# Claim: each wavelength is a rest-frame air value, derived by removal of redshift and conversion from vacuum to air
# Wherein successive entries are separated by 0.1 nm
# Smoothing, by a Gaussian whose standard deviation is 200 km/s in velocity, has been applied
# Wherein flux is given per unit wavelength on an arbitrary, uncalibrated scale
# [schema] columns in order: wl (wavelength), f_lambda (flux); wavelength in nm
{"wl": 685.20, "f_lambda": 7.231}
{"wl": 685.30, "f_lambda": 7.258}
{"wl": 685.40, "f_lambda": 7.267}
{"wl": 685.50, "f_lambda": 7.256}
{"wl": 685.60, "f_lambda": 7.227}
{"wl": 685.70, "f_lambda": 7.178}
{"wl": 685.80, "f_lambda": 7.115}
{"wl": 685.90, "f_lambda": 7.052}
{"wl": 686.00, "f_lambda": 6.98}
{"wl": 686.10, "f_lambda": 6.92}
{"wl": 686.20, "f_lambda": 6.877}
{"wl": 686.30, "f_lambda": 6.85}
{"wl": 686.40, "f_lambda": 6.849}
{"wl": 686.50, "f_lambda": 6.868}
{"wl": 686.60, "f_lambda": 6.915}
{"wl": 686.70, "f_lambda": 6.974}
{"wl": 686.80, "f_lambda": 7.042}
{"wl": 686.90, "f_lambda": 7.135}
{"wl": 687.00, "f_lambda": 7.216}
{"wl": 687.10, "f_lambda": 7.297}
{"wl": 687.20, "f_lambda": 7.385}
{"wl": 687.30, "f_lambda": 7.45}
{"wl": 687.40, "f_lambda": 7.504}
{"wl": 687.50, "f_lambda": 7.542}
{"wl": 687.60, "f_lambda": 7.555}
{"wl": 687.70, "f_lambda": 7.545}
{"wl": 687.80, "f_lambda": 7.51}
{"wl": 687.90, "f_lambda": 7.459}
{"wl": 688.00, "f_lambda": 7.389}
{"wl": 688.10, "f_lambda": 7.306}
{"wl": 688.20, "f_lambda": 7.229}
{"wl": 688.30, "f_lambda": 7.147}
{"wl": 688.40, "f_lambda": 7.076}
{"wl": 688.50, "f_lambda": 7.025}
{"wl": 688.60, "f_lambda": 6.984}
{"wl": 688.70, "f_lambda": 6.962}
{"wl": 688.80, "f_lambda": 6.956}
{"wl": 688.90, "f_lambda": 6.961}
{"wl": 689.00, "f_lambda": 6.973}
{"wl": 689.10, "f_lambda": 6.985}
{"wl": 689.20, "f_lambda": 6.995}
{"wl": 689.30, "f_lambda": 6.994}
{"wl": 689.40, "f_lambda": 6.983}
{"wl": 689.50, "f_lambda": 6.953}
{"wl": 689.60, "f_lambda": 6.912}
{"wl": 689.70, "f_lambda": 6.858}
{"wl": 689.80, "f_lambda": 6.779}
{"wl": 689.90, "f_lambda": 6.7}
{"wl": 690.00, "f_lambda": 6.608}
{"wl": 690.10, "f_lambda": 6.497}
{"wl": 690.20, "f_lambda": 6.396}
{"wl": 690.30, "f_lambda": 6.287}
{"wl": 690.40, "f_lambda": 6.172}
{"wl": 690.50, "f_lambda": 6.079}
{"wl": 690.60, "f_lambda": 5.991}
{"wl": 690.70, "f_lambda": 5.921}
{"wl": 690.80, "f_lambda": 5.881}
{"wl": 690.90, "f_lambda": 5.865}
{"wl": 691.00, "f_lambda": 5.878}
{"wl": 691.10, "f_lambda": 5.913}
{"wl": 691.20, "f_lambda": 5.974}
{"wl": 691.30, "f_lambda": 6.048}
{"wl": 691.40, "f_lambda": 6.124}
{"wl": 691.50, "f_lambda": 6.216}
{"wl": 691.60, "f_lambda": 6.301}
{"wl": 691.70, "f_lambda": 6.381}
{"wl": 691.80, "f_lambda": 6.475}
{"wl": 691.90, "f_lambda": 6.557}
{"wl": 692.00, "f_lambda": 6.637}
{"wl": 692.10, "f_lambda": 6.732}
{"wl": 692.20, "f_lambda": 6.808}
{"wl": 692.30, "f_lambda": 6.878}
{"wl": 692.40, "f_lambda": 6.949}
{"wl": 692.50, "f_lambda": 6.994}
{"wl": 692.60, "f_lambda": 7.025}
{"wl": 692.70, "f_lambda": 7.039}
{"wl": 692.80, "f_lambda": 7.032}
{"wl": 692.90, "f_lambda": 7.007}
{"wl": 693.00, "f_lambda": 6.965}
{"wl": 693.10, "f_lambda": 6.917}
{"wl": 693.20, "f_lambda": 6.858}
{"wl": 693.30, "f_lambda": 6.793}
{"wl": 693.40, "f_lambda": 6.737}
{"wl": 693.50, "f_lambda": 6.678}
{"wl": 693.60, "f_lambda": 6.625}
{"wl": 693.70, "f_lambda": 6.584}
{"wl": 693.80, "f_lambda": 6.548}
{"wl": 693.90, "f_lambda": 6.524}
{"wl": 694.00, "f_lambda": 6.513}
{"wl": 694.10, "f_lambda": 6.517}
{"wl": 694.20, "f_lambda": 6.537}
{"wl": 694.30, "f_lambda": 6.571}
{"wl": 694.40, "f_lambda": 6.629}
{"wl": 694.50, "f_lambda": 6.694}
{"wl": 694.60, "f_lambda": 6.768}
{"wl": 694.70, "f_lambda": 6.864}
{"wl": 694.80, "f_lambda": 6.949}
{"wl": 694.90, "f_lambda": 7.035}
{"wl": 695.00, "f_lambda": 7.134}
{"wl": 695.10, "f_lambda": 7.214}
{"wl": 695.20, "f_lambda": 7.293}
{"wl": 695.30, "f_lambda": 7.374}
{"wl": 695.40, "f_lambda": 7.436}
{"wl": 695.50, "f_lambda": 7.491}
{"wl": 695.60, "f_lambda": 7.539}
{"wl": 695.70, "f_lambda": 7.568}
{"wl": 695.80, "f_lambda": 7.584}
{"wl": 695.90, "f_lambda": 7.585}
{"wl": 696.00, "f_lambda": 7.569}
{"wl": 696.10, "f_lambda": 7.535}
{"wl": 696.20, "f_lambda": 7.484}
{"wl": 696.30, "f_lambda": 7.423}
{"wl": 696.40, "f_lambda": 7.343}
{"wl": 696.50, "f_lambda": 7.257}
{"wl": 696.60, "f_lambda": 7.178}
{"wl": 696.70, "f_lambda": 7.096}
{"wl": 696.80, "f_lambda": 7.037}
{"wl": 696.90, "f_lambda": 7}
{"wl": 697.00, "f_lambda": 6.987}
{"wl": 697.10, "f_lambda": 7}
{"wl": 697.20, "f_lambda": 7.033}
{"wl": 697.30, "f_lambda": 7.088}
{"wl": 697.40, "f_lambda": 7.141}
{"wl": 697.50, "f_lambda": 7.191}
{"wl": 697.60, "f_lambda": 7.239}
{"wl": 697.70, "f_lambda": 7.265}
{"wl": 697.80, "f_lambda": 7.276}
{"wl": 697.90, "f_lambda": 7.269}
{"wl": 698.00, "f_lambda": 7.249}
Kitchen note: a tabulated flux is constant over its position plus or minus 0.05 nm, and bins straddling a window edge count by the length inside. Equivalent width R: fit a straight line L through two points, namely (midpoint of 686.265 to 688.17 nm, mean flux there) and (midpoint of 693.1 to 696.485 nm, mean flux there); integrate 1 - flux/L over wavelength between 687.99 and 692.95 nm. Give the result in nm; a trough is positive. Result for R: 0.352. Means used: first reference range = 7.26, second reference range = 7.03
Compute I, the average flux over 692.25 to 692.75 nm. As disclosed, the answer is 6.98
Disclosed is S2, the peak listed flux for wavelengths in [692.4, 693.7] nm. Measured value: 7.039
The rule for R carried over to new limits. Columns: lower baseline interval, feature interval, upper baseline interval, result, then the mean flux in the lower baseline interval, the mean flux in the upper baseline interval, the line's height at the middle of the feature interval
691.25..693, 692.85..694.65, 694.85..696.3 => 0.08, 6.67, 7.42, 7.02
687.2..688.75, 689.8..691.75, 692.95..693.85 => 0.23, 7.31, 6.75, 7.02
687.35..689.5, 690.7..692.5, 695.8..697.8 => 0.22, 7.19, 7.24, 7.21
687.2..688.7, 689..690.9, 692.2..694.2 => 0.15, 7.33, 6.79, 7.12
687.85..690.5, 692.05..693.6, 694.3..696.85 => 0.04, 6.89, 7.23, 7.08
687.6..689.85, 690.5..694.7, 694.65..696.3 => 0.41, 7.1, 7.36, 7.25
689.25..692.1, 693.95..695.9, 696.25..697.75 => -0.04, 6.38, 7.15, 6.9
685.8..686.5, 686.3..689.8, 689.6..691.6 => -0.26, 6.93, 6.24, 6.64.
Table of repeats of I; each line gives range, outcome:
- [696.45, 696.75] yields 7.18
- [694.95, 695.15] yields 7.17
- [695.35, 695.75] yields 7.51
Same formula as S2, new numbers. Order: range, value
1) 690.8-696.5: 7.585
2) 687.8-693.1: 7.459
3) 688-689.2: 7.389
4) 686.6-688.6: 7.555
